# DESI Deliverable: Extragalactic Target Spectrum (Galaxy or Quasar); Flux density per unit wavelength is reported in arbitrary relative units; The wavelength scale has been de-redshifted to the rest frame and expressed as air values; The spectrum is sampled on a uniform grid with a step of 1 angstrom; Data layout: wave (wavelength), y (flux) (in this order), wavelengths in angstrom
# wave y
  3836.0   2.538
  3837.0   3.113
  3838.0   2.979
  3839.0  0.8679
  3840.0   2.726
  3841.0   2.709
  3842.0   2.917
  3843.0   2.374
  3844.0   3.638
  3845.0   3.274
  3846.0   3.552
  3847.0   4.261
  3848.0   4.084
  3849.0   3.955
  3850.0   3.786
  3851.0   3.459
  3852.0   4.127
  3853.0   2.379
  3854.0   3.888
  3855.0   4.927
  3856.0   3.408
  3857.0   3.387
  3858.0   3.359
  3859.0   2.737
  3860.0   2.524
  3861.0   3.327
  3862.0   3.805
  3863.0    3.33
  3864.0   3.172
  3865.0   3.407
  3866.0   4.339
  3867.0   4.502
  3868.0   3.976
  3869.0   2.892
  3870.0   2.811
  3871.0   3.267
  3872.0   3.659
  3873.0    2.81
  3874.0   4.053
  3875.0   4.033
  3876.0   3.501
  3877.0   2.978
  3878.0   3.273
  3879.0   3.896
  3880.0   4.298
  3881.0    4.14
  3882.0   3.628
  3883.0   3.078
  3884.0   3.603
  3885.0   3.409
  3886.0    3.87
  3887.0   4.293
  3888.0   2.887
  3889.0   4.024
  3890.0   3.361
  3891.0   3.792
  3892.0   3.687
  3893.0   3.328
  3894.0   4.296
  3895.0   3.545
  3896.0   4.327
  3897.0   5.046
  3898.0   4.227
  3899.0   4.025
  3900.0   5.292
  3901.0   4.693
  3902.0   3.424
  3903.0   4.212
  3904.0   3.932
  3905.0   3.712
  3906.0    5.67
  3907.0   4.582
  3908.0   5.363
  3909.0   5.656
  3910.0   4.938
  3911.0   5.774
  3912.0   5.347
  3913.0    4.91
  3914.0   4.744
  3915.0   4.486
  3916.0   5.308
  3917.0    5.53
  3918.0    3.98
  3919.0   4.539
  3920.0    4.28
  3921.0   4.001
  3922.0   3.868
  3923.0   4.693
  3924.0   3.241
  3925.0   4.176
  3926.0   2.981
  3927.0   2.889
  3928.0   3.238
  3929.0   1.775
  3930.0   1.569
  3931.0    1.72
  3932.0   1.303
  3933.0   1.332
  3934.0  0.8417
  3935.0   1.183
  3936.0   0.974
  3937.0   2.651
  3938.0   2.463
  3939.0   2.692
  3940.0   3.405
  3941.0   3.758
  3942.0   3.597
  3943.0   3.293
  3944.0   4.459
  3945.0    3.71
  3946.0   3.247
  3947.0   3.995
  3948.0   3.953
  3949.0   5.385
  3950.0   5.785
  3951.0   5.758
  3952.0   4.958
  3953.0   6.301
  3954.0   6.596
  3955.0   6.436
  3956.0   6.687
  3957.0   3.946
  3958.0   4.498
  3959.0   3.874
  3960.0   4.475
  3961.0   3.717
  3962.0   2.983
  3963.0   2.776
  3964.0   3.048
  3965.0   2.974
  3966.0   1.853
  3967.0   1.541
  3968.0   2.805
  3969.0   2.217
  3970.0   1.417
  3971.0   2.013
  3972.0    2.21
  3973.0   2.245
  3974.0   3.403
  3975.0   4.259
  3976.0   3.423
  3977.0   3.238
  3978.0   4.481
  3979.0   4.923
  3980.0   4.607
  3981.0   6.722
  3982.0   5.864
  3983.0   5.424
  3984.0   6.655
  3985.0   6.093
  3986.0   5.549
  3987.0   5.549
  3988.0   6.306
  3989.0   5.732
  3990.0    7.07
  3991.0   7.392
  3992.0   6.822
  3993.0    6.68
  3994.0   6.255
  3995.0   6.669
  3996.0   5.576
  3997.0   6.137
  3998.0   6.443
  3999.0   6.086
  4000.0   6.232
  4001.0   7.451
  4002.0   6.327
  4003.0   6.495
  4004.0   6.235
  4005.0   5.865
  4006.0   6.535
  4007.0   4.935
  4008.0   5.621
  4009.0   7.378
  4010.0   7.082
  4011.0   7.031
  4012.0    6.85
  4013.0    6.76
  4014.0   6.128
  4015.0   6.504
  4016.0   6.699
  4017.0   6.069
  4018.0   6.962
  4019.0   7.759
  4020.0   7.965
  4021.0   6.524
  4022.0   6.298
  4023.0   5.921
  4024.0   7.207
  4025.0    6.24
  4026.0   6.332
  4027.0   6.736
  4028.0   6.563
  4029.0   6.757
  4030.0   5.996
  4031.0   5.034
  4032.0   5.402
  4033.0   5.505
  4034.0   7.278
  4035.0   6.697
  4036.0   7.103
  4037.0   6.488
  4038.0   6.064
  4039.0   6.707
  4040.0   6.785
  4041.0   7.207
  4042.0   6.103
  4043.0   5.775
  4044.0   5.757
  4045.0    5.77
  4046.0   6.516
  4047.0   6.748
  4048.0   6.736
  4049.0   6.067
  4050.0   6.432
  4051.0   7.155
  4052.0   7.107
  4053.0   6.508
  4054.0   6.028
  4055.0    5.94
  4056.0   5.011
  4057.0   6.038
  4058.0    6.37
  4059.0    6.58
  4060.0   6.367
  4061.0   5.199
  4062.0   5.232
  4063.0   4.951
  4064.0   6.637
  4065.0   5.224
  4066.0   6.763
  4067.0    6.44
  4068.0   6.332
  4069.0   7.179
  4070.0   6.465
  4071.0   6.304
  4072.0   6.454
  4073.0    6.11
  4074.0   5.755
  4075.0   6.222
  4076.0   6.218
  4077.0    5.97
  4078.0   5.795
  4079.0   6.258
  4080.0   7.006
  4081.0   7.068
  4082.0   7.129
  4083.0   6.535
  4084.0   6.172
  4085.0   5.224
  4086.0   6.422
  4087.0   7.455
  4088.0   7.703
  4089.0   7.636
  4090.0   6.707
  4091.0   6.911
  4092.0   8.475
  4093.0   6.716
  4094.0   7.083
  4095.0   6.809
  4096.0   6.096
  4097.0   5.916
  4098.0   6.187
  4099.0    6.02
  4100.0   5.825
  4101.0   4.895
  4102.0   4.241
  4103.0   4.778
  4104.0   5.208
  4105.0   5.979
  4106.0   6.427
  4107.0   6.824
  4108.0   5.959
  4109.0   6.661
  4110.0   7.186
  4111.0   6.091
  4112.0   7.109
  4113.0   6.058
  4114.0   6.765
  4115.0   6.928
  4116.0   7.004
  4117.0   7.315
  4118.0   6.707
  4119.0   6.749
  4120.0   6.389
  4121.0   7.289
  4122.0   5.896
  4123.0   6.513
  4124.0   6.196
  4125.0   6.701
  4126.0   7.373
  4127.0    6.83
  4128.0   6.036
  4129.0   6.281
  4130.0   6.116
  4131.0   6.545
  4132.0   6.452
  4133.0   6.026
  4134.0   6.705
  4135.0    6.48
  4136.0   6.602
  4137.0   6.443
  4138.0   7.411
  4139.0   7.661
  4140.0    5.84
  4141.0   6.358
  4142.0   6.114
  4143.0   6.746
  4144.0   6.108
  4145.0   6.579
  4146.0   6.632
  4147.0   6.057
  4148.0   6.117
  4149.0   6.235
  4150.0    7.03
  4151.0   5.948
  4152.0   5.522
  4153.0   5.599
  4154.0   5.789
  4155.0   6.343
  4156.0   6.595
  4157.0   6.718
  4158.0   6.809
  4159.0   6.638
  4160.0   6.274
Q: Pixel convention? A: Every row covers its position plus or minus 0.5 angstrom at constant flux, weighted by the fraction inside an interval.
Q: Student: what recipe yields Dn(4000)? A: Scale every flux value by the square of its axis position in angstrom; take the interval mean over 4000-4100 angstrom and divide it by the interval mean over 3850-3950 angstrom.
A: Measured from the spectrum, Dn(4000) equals 1.88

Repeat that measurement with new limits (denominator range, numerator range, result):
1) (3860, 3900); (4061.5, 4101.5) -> 1.92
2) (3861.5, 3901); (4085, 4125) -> 1.93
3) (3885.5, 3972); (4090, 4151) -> 1.86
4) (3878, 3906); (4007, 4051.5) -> 1.76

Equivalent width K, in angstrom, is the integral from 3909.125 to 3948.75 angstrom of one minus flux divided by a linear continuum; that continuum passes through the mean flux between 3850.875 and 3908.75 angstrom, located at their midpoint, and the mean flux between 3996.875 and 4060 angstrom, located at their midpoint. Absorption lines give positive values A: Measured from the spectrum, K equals 9.6 angstrom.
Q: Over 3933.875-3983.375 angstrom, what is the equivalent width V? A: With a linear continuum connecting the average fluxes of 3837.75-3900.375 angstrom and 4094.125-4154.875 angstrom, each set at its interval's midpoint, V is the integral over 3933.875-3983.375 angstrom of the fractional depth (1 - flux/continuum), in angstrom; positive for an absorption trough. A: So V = 8.54 angstrom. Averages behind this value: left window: 3.56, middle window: 3.76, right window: 6.34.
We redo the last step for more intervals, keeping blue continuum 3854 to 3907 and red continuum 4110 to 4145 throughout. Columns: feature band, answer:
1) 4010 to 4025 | -4.0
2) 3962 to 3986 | 5.8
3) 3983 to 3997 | -3.6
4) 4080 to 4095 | -2.0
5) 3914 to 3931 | 1.9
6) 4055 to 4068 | -0.2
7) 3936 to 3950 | 2.9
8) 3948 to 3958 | -2.2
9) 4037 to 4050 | -1.7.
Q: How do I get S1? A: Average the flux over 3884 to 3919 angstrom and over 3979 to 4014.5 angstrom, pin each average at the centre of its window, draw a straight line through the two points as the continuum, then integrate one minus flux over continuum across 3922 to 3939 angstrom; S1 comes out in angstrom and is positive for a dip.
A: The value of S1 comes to 8.8 angstrom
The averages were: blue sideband 4.39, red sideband 6.28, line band 2.37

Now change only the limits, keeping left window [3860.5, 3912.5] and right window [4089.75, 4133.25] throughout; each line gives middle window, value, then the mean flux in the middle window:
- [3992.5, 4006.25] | -3.1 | 6.35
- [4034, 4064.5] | -2.9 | 6.29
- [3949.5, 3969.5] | 2.4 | 4.16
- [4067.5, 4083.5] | -1.1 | 6.42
